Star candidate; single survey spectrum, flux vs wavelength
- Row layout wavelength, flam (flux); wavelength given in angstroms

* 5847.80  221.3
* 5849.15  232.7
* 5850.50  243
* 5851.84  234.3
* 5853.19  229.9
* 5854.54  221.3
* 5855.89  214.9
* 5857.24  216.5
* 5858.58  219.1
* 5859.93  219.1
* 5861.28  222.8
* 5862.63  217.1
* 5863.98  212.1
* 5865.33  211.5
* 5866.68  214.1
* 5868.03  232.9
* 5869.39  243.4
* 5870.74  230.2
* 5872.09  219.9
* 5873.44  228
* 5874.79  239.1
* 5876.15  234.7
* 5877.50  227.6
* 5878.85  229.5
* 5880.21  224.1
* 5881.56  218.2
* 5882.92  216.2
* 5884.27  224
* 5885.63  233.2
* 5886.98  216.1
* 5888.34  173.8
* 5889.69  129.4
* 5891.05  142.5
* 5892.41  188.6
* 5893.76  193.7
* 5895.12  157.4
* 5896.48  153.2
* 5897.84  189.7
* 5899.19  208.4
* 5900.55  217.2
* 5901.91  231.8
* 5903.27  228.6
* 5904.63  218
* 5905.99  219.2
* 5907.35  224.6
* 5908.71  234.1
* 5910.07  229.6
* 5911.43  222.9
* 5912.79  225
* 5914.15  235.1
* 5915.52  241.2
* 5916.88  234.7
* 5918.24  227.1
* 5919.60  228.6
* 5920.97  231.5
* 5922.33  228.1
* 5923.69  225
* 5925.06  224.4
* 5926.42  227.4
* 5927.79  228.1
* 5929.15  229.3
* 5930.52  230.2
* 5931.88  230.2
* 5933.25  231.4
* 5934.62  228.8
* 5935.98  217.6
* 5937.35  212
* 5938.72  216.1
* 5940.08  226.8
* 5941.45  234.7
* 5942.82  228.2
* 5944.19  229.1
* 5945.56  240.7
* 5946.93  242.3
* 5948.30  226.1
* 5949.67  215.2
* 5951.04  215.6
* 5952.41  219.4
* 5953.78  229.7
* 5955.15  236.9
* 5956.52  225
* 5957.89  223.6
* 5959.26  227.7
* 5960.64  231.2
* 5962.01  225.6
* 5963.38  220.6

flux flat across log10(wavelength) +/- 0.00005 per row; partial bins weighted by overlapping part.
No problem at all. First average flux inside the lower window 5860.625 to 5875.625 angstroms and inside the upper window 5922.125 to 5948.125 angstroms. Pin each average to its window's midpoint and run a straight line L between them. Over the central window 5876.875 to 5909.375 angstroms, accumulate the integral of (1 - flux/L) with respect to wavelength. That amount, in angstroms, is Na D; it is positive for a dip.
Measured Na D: 3.1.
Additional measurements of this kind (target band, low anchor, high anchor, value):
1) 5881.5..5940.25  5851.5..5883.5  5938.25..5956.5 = 2.97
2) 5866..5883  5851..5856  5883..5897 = -2.23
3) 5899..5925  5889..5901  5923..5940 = -3.85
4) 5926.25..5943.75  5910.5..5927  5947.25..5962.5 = 0.11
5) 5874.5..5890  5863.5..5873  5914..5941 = 0.65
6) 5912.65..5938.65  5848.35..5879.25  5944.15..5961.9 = -0.09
